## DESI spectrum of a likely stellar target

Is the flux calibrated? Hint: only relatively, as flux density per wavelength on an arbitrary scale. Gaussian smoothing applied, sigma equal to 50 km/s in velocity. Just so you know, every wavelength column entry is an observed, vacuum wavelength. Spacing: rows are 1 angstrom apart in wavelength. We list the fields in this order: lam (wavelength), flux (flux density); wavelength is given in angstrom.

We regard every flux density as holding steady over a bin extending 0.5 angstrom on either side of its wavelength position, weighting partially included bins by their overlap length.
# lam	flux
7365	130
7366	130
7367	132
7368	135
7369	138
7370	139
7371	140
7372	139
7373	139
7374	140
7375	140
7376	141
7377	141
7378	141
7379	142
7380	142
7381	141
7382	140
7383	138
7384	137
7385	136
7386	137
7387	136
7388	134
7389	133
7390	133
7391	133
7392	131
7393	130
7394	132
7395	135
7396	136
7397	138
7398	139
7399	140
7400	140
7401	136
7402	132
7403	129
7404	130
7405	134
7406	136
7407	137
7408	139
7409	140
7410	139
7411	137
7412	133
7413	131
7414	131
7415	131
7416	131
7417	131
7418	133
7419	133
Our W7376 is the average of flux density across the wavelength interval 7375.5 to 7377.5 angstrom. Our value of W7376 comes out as 141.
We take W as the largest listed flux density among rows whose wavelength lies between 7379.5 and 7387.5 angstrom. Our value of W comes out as 142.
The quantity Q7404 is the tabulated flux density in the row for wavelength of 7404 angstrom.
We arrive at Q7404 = 130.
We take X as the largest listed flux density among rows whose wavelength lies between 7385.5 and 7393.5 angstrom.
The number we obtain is 137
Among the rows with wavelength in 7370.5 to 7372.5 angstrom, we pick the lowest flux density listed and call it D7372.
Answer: 139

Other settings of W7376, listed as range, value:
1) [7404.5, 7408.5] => 136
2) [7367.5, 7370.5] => 137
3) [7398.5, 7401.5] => 139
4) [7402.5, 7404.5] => 130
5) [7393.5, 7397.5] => 135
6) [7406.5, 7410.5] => 139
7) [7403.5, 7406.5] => 133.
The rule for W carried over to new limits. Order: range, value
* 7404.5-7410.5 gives 140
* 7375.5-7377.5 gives 141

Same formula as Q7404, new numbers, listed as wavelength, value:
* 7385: 136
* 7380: 142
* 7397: 138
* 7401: 136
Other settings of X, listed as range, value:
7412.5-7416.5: 131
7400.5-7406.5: 136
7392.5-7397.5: 138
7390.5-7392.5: 133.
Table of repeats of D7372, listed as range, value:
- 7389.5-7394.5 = 130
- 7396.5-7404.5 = 129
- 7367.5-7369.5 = 135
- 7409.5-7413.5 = 131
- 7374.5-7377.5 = 140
